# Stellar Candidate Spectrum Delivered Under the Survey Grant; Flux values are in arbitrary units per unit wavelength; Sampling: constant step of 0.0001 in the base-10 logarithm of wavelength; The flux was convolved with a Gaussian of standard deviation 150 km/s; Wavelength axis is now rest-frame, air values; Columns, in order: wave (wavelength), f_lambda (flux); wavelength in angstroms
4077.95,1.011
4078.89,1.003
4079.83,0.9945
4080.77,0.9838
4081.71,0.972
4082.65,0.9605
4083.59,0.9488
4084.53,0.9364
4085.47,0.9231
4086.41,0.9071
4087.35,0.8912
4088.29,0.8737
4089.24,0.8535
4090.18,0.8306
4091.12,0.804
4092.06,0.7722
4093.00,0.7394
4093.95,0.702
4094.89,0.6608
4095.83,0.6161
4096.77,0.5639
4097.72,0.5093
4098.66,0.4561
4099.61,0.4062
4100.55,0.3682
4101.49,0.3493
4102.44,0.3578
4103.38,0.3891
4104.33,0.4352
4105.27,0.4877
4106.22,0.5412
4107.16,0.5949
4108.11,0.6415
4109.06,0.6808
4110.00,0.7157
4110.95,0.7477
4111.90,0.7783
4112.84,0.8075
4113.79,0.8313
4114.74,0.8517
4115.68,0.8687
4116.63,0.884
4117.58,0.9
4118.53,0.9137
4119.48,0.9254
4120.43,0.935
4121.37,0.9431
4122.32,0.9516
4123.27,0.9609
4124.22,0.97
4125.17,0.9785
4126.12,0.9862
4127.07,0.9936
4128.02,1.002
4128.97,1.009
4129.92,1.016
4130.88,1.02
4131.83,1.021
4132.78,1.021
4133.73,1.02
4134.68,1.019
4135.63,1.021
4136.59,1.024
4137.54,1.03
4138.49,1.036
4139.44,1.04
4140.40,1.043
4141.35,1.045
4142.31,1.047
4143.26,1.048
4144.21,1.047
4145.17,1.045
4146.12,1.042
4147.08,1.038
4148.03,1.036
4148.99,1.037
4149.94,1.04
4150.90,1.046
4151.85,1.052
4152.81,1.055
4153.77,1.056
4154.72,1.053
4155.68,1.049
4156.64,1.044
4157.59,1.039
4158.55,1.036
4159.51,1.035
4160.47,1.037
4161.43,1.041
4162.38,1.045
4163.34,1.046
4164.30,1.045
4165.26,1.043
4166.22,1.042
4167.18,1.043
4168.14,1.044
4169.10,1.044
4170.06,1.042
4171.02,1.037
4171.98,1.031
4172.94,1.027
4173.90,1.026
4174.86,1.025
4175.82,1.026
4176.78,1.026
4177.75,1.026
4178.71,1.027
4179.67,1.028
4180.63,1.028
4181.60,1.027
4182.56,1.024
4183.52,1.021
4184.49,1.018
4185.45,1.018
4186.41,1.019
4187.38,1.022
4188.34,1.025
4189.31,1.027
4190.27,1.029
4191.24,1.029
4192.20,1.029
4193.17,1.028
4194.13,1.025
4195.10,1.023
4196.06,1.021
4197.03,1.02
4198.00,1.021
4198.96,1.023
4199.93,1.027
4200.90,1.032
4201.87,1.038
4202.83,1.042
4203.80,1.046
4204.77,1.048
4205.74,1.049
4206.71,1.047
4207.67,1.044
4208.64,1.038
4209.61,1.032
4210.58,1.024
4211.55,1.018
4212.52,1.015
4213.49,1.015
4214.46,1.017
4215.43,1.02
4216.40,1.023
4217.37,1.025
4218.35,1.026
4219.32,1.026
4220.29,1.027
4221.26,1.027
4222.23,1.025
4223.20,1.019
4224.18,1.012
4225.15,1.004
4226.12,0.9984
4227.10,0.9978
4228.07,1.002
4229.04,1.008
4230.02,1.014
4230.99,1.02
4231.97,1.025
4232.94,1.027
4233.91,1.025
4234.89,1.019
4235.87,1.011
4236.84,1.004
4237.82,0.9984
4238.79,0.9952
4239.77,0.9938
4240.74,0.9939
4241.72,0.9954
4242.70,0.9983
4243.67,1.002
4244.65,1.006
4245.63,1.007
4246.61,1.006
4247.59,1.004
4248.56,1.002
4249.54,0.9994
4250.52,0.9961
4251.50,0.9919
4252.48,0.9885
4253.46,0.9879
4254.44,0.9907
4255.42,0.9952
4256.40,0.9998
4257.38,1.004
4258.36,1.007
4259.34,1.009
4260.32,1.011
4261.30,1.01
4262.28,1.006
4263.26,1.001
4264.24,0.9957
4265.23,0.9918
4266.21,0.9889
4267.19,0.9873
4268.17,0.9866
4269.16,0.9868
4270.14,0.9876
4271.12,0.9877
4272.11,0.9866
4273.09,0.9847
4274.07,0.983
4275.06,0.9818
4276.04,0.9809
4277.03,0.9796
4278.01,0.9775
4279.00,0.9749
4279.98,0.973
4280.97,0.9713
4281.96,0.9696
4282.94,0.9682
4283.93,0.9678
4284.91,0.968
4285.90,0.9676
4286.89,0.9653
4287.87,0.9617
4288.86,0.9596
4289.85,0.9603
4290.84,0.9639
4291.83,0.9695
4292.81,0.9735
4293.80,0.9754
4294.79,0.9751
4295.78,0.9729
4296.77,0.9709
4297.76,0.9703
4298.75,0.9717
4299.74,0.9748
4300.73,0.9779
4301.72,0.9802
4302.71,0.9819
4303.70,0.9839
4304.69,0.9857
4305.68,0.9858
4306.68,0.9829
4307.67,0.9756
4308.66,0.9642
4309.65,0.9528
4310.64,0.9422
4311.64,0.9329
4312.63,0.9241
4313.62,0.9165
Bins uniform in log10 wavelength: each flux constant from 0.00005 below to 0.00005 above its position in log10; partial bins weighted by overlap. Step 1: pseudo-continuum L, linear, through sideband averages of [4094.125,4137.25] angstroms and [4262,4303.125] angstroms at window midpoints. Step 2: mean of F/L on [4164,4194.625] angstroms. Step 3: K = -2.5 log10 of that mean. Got -0.20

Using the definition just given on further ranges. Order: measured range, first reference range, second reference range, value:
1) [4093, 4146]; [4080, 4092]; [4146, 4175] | 0.179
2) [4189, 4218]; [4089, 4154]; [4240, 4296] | -0.114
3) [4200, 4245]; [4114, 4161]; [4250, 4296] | -0.030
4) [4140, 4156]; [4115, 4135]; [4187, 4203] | -0.063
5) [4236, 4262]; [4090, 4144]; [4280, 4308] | -0.077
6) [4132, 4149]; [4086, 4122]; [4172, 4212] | -0.233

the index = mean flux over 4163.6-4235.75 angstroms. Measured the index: 1.03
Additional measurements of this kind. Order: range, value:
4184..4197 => 1.02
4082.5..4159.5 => 0.87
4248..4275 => 0.995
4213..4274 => 1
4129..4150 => 1.03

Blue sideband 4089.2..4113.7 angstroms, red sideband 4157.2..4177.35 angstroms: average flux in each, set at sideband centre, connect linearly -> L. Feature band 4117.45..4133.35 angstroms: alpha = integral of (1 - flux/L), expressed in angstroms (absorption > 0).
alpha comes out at -4.4 angstroms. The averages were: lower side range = 0.607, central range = 0.975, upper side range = 1.04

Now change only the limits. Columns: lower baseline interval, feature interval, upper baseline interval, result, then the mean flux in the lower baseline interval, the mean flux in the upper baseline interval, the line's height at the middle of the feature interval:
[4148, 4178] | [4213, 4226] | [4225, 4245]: -0.1 angstroms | 1.04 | 1.01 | 1.01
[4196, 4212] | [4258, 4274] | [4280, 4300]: -0.1 angstroms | 1.03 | 0.969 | 0.987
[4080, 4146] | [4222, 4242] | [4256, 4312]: -1.6 angstroms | 0.838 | 0.979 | 0.936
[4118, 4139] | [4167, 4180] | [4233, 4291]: -0.5 angstroms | 0.991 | 0.99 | 0.991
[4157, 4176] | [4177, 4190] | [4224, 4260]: 0.1 angstroms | 1.04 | 1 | 1.03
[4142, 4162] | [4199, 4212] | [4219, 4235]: -0.2 angstroms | 1.04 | 1.02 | 1.02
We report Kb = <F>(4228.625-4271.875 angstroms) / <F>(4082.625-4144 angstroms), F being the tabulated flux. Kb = 1.21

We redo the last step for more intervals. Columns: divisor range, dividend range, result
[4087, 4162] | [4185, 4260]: 1.17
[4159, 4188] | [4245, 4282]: 0.96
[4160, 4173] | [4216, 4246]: 0.97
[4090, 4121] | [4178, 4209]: 1.54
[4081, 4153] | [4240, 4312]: 1.15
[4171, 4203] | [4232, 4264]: 0.98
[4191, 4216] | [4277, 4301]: 0.94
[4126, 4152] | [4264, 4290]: 0.95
